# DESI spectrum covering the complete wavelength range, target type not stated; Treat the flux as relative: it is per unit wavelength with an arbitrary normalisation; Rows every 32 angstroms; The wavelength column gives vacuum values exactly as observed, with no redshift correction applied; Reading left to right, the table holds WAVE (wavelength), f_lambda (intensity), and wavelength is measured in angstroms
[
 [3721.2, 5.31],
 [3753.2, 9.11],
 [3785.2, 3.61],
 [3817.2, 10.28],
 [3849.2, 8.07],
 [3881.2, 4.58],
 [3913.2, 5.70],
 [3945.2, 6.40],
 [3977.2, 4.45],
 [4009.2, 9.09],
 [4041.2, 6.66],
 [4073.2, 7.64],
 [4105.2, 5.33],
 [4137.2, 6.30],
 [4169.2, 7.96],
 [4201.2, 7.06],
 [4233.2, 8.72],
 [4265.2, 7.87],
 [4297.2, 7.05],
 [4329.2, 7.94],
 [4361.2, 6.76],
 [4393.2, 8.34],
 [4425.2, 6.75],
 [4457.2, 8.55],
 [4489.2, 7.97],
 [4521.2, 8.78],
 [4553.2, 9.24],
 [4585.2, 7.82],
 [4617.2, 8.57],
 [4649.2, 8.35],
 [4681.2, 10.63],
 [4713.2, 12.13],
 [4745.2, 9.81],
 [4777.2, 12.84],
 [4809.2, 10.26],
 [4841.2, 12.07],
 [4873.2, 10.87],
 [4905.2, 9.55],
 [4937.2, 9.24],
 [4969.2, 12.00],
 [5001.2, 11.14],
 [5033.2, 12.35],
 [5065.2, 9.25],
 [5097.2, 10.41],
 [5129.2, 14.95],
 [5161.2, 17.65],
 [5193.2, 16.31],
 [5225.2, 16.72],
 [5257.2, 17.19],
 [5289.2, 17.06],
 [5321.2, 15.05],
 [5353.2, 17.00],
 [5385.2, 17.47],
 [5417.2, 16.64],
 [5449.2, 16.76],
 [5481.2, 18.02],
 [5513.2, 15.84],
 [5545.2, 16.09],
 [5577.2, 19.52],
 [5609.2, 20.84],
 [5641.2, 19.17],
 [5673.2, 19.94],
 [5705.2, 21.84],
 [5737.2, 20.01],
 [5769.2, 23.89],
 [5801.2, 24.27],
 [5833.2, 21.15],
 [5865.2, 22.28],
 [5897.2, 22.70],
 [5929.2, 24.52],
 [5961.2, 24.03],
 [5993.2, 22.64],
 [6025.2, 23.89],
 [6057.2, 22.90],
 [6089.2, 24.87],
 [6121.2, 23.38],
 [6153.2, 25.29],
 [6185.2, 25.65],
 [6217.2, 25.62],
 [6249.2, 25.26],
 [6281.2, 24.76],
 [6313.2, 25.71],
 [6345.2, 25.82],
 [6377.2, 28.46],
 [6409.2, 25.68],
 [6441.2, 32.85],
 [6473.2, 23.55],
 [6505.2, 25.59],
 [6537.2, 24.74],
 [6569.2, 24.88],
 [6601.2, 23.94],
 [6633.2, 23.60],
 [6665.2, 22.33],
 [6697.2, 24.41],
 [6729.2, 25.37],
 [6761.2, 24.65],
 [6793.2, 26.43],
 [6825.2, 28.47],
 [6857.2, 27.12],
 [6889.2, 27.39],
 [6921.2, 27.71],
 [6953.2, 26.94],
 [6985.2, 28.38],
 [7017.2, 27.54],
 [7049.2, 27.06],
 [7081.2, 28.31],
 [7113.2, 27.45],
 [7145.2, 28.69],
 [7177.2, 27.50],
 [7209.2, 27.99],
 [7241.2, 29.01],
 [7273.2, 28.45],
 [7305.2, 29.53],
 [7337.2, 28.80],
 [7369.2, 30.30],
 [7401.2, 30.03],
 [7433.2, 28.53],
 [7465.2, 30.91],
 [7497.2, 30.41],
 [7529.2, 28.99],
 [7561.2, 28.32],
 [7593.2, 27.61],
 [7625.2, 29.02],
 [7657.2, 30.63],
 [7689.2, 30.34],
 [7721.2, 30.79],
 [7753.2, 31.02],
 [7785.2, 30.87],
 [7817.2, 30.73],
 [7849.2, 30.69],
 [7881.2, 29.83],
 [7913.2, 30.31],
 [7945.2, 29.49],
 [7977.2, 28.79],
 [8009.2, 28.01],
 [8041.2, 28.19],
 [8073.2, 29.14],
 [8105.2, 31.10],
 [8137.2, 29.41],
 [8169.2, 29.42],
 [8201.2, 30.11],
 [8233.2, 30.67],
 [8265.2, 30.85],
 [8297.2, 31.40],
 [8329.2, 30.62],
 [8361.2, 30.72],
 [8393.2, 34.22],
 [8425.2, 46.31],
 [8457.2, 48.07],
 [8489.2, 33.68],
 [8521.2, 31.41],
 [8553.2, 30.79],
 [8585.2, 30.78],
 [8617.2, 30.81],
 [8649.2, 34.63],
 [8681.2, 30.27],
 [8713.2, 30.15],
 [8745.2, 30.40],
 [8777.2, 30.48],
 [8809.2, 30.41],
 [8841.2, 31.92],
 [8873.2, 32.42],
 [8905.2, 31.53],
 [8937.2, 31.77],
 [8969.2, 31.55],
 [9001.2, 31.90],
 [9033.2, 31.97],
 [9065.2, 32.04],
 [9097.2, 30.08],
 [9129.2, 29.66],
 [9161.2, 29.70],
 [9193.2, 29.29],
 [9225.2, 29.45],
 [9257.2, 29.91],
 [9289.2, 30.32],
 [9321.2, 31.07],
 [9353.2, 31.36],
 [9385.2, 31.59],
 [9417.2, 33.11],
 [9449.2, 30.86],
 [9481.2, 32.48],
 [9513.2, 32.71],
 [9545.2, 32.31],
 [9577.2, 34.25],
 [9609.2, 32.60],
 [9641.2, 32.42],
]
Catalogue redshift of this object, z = 0.28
